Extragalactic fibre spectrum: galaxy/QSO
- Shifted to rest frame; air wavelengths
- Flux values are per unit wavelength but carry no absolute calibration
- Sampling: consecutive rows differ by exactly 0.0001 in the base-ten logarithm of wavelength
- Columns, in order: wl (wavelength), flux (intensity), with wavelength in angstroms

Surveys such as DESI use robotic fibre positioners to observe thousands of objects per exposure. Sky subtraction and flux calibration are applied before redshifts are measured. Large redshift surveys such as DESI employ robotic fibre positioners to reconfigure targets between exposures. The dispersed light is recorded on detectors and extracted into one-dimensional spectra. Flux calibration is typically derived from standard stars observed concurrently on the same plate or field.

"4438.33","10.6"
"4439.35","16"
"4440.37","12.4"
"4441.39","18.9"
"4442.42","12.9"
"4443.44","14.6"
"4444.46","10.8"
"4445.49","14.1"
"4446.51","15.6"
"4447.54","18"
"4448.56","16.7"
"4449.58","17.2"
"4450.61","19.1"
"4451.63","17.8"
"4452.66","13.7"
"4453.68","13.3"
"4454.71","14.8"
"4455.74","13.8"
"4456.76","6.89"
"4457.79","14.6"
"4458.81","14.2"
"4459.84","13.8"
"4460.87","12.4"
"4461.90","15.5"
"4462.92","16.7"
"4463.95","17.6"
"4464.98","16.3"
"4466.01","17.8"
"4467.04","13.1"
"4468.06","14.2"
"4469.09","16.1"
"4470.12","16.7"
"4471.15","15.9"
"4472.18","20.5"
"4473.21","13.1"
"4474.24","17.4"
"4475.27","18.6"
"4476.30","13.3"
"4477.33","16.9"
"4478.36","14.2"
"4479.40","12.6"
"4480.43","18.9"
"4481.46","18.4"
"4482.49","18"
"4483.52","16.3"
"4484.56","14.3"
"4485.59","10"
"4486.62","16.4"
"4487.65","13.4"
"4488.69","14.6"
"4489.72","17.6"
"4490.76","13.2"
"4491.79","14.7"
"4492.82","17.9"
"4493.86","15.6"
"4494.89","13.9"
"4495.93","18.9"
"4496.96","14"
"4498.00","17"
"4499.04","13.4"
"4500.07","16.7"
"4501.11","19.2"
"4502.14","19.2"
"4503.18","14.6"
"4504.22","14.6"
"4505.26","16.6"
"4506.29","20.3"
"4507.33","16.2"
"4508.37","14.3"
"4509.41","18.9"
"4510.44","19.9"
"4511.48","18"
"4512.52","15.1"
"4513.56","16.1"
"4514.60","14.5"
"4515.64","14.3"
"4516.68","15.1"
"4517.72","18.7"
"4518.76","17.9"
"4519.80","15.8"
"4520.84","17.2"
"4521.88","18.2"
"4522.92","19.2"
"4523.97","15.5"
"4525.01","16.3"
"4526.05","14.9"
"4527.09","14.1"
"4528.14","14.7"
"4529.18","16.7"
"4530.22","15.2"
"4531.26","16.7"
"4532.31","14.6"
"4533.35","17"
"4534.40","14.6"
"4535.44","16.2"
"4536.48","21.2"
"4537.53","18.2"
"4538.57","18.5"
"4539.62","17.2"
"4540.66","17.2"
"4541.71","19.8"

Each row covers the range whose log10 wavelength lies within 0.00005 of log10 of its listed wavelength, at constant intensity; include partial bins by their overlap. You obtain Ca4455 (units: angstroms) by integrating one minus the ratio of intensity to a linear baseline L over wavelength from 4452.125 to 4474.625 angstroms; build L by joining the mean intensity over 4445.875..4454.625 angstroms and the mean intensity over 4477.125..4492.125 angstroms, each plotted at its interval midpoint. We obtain 1.4 angstroms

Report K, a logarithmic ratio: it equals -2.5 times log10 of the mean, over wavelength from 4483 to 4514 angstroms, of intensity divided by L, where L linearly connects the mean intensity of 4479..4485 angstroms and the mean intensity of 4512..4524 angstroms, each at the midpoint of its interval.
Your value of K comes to 0.03 mag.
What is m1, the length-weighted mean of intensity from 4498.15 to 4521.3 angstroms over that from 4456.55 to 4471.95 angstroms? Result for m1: 1.1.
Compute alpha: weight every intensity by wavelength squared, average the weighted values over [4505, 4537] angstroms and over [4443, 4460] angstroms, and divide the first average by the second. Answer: 1.2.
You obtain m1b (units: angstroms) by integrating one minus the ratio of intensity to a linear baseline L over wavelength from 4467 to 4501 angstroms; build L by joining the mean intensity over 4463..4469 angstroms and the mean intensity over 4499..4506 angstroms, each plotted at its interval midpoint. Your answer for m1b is 1.2 angstroms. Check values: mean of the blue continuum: 15.9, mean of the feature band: 15.7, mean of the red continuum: 16.7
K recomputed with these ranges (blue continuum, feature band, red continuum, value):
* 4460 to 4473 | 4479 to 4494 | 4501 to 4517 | 0.05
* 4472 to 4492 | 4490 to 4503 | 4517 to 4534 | -0.02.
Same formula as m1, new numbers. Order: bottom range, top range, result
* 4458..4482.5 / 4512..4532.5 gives 1.01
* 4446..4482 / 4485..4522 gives 1.04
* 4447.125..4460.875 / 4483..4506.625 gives 1.06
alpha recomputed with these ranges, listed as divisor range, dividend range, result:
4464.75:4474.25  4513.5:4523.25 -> 1.06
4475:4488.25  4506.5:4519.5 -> 1.10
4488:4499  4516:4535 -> 1.06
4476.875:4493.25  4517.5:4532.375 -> 1.08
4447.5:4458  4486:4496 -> 1.05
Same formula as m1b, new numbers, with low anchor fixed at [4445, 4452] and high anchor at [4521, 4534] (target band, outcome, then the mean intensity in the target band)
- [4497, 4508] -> -0.18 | 16.6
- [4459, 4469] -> 0.90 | 15.3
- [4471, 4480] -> 0.43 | 15.9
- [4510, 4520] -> -0.19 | 16.5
